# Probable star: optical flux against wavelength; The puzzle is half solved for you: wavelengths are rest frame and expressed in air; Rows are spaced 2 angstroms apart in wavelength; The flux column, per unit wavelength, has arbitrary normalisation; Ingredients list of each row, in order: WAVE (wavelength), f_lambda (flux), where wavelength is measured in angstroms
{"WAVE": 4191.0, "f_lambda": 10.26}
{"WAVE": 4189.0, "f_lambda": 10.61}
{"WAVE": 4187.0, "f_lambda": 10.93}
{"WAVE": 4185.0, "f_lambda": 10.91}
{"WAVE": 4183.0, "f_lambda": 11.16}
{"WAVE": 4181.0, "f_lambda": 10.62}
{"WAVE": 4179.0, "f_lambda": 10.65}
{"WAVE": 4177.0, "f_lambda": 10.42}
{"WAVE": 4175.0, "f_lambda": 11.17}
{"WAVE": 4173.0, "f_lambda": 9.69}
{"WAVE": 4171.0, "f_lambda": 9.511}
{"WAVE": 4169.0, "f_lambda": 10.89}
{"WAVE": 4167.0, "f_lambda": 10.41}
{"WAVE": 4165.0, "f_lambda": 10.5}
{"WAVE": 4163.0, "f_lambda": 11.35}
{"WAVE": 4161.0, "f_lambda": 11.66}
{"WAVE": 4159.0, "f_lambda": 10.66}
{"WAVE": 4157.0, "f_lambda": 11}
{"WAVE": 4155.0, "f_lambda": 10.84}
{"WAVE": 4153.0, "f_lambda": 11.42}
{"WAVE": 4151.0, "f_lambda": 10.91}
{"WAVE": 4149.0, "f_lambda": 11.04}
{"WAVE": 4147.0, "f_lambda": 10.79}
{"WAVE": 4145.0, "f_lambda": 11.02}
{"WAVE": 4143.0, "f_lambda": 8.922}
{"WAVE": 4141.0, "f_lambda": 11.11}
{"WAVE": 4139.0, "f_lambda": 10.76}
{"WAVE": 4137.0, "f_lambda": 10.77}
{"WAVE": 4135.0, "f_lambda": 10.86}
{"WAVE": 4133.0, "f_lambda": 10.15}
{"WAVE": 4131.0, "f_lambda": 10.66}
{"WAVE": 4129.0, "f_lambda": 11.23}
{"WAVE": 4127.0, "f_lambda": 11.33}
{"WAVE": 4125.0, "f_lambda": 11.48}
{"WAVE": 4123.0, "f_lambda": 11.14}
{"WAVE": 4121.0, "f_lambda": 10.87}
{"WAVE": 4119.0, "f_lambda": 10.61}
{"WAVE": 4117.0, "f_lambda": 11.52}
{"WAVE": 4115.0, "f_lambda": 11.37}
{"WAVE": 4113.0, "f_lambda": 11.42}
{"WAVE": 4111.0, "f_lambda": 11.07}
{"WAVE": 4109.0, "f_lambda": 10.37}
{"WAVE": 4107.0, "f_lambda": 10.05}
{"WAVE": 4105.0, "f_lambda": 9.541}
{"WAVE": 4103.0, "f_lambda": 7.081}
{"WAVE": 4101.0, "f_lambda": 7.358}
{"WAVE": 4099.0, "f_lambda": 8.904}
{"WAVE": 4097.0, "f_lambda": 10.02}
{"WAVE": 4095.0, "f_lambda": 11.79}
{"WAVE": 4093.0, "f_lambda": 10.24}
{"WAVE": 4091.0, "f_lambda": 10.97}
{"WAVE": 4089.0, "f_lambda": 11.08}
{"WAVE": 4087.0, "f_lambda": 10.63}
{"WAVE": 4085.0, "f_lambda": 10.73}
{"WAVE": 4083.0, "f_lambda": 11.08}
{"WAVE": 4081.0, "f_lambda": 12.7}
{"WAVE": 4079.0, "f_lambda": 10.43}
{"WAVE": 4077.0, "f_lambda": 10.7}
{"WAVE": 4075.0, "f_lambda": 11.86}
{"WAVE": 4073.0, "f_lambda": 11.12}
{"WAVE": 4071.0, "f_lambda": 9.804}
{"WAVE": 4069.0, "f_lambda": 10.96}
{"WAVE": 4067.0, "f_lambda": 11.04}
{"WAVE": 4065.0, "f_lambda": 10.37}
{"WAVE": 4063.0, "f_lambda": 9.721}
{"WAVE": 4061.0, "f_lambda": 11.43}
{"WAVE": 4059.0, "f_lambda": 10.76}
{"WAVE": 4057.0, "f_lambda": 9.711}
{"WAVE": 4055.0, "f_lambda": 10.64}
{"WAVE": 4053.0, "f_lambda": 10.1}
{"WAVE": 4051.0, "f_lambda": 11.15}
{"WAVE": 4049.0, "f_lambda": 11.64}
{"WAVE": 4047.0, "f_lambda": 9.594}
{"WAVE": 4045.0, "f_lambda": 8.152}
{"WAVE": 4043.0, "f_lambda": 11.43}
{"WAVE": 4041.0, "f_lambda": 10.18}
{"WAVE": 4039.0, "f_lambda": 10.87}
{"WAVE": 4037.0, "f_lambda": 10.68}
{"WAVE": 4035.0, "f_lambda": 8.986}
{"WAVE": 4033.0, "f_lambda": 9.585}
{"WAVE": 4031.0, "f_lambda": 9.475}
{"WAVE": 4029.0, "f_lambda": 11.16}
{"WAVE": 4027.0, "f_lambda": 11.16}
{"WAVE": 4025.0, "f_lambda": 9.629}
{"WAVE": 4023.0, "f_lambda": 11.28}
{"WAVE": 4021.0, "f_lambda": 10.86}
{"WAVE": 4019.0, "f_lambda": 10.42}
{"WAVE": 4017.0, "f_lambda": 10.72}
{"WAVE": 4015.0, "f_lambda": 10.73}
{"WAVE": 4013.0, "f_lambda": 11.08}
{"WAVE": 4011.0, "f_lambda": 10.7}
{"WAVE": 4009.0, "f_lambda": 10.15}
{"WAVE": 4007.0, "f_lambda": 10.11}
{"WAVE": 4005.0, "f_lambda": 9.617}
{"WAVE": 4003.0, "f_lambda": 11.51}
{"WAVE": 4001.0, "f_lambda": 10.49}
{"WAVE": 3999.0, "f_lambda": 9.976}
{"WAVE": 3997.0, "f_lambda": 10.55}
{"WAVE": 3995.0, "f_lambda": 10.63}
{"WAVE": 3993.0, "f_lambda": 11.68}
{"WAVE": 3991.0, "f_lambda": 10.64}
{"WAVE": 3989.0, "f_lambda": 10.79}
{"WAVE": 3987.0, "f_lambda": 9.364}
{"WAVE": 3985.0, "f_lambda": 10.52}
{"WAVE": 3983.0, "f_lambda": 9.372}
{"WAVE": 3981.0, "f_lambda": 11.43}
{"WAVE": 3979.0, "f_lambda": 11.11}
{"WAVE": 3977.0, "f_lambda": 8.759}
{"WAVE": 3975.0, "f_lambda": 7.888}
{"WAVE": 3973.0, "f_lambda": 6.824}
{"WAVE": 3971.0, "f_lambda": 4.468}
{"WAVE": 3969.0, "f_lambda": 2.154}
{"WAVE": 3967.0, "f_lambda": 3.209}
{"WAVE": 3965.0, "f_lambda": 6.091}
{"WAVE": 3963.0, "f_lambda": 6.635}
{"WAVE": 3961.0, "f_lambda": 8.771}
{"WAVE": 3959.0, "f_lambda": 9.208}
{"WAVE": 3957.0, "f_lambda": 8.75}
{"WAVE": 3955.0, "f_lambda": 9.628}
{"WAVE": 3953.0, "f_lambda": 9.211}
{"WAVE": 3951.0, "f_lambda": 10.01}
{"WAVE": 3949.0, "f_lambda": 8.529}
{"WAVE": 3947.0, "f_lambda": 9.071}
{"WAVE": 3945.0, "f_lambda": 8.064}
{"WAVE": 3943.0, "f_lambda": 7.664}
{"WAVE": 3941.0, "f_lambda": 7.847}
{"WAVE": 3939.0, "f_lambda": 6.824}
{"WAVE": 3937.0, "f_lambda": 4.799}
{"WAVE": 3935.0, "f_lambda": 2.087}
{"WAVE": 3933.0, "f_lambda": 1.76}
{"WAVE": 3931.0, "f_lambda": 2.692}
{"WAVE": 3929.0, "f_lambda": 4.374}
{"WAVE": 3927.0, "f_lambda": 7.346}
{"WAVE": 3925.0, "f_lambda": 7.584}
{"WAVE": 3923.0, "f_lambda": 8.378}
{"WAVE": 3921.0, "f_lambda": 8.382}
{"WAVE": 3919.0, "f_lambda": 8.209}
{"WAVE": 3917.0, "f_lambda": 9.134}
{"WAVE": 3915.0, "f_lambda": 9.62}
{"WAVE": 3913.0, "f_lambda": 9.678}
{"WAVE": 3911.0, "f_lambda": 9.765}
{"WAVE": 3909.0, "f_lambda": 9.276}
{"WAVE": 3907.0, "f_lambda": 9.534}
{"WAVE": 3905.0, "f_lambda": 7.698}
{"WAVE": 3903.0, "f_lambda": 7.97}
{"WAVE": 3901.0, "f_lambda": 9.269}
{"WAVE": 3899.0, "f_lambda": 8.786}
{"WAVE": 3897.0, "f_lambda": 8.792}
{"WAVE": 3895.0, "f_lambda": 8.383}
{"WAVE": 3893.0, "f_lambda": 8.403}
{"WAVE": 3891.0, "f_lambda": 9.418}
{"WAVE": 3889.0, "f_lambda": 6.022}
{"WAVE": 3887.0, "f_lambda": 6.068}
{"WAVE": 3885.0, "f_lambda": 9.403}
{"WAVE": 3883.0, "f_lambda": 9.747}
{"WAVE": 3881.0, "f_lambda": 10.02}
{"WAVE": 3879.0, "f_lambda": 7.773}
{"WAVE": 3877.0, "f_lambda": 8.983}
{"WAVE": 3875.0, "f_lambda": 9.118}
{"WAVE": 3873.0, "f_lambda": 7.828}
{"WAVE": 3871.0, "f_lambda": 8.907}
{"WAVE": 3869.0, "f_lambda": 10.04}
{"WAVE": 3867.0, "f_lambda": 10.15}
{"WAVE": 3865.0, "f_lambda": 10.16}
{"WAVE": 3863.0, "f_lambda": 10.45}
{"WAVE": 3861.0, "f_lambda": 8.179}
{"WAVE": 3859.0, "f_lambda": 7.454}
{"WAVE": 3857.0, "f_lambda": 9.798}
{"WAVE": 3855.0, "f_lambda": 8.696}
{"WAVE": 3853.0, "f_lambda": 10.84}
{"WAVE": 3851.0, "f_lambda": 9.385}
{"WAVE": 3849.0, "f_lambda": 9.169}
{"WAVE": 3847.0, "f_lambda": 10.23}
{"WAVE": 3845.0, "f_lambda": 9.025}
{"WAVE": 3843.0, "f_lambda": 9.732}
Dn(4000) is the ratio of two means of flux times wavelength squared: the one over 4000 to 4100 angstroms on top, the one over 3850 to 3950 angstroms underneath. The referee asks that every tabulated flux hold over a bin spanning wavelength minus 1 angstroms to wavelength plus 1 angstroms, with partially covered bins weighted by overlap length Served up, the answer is 1.4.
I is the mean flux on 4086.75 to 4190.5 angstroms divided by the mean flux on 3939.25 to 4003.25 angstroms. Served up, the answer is 1.22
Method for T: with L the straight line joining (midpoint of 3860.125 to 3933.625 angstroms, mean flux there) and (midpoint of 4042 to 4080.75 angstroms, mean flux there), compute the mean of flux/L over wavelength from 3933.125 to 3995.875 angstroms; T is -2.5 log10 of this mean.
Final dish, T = 0.16 mag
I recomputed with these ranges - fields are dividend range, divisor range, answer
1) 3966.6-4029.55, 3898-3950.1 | 1.30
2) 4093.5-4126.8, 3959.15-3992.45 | 1.28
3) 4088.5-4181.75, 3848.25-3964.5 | 1.28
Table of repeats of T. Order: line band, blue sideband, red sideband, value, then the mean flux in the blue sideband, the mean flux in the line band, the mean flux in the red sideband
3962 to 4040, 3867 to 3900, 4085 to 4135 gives 0.011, 8.65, 9.52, 10.5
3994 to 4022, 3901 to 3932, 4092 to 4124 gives -0.164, 8.02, 10.5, 10.2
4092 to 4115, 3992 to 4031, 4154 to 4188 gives 0.086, 10.6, 9.87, 10.7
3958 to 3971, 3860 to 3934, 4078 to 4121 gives 0.460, 8.31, 5.89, 10.4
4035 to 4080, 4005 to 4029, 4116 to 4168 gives 0.017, 10.6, 10.5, 10.9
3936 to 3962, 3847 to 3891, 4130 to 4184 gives 0.139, 9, 8.34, 10.7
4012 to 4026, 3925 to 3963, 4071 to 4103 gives -0.203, 7.04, 10.7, 10.5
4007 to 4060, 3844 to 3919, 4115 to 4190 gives -0.043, 8.99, 10.4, 10.8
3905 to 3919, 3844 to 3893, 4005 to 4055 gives 0.013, 9.02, 9.28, 10.4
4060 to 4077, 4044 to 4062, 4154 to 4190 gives -0.039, 10.4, 10.8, 10.7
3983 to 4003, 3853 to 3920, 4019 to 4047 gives -0.067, 8.9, 10.5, 10.2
